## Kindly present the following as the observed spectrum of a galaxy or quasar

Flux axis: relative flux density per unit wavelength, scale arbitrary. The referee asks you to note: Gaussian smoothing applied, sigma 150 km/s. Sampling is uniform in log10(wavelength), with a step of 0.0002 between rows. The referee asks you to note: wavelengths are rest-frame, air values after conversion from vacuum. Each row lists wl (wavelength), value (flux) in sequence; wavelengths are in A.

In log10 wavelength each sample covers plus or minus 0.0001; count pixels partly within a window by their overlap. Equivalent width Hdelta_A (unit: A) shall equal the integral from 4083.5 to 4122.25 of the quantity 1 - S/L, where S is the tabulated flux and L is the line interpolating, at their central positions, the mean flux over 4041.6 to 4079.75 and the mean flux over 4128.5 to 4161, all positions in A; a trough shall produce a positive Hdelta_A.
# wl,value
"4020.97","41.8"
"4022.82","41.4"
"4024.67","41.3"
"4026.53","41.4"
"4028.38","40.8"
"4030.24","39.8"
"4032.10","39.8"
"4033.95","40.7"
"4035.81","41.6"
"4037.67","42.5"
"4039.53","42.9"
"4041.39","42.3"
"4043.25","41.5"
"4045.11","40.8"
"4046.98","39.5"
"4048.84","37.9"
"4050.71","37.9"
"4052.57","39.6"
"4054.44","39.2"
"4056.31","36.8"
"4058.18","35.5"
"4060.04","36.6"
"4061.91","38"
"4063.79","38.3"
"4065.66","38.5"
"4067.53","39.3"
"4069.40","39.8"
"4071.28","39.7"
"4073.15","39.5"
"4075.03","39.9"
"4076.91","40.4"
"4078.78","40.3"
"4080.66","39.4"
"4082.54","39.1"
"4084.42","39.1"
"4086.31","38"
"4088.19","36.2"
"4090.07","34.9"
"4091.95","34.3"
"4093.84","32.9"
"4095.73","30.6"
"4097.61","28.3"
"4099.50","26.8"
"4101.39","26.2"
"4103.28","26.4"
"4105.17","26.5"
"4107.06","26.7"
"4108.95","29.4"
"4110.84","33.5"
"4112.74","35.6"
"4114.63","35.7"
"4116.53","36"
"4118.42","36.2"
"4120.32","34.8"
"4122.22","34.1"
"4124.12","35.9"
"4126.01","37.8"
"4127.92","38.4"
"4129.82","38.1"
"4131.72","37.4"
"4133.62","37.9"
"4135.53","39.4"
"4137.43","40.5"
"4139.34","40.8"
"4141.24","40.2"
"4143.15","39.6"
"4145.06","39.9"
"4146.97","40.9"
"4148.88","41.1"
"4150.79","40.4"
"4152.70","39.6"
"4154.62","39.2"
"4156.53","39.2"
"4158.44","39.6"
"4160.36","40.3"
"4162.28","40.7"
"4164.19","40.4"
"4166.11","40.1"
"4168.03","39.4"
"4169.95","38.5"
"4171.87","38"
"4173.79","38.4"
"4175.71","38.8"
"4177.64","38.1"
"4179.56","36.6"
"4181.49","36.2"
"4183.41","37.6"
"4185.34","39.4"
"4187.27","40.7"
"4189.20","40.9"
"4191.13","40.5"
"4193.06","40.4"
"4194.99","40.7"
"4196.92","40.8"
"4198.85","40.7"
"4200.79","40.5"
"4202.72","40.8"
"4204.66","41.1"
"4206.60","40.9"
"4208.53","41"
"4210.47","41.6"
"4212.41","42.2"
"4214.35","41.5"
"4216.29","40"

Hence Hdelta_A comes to 6.8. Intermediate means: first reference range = 39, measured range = 32.4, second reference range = 39.6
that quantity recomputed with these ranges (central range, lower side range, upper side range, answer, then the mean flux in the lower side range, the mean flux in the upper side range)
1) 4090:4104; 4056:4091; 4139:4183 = 3.2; 38.4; 39.4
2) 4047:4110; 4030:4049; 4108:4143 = 5.8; 41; 36.8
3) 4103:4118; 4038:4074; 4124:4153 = 2.9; 39.2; 39.3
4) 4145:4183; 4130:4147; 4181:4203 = 0.5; 39.5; 40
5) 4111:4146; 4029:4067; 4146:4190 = 1.6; 39.5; 39.3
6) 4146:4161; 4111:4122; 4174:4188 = -1.2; 35.4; 38.2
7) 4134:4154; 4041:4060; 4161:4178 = -0.5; 38.9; 39.2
